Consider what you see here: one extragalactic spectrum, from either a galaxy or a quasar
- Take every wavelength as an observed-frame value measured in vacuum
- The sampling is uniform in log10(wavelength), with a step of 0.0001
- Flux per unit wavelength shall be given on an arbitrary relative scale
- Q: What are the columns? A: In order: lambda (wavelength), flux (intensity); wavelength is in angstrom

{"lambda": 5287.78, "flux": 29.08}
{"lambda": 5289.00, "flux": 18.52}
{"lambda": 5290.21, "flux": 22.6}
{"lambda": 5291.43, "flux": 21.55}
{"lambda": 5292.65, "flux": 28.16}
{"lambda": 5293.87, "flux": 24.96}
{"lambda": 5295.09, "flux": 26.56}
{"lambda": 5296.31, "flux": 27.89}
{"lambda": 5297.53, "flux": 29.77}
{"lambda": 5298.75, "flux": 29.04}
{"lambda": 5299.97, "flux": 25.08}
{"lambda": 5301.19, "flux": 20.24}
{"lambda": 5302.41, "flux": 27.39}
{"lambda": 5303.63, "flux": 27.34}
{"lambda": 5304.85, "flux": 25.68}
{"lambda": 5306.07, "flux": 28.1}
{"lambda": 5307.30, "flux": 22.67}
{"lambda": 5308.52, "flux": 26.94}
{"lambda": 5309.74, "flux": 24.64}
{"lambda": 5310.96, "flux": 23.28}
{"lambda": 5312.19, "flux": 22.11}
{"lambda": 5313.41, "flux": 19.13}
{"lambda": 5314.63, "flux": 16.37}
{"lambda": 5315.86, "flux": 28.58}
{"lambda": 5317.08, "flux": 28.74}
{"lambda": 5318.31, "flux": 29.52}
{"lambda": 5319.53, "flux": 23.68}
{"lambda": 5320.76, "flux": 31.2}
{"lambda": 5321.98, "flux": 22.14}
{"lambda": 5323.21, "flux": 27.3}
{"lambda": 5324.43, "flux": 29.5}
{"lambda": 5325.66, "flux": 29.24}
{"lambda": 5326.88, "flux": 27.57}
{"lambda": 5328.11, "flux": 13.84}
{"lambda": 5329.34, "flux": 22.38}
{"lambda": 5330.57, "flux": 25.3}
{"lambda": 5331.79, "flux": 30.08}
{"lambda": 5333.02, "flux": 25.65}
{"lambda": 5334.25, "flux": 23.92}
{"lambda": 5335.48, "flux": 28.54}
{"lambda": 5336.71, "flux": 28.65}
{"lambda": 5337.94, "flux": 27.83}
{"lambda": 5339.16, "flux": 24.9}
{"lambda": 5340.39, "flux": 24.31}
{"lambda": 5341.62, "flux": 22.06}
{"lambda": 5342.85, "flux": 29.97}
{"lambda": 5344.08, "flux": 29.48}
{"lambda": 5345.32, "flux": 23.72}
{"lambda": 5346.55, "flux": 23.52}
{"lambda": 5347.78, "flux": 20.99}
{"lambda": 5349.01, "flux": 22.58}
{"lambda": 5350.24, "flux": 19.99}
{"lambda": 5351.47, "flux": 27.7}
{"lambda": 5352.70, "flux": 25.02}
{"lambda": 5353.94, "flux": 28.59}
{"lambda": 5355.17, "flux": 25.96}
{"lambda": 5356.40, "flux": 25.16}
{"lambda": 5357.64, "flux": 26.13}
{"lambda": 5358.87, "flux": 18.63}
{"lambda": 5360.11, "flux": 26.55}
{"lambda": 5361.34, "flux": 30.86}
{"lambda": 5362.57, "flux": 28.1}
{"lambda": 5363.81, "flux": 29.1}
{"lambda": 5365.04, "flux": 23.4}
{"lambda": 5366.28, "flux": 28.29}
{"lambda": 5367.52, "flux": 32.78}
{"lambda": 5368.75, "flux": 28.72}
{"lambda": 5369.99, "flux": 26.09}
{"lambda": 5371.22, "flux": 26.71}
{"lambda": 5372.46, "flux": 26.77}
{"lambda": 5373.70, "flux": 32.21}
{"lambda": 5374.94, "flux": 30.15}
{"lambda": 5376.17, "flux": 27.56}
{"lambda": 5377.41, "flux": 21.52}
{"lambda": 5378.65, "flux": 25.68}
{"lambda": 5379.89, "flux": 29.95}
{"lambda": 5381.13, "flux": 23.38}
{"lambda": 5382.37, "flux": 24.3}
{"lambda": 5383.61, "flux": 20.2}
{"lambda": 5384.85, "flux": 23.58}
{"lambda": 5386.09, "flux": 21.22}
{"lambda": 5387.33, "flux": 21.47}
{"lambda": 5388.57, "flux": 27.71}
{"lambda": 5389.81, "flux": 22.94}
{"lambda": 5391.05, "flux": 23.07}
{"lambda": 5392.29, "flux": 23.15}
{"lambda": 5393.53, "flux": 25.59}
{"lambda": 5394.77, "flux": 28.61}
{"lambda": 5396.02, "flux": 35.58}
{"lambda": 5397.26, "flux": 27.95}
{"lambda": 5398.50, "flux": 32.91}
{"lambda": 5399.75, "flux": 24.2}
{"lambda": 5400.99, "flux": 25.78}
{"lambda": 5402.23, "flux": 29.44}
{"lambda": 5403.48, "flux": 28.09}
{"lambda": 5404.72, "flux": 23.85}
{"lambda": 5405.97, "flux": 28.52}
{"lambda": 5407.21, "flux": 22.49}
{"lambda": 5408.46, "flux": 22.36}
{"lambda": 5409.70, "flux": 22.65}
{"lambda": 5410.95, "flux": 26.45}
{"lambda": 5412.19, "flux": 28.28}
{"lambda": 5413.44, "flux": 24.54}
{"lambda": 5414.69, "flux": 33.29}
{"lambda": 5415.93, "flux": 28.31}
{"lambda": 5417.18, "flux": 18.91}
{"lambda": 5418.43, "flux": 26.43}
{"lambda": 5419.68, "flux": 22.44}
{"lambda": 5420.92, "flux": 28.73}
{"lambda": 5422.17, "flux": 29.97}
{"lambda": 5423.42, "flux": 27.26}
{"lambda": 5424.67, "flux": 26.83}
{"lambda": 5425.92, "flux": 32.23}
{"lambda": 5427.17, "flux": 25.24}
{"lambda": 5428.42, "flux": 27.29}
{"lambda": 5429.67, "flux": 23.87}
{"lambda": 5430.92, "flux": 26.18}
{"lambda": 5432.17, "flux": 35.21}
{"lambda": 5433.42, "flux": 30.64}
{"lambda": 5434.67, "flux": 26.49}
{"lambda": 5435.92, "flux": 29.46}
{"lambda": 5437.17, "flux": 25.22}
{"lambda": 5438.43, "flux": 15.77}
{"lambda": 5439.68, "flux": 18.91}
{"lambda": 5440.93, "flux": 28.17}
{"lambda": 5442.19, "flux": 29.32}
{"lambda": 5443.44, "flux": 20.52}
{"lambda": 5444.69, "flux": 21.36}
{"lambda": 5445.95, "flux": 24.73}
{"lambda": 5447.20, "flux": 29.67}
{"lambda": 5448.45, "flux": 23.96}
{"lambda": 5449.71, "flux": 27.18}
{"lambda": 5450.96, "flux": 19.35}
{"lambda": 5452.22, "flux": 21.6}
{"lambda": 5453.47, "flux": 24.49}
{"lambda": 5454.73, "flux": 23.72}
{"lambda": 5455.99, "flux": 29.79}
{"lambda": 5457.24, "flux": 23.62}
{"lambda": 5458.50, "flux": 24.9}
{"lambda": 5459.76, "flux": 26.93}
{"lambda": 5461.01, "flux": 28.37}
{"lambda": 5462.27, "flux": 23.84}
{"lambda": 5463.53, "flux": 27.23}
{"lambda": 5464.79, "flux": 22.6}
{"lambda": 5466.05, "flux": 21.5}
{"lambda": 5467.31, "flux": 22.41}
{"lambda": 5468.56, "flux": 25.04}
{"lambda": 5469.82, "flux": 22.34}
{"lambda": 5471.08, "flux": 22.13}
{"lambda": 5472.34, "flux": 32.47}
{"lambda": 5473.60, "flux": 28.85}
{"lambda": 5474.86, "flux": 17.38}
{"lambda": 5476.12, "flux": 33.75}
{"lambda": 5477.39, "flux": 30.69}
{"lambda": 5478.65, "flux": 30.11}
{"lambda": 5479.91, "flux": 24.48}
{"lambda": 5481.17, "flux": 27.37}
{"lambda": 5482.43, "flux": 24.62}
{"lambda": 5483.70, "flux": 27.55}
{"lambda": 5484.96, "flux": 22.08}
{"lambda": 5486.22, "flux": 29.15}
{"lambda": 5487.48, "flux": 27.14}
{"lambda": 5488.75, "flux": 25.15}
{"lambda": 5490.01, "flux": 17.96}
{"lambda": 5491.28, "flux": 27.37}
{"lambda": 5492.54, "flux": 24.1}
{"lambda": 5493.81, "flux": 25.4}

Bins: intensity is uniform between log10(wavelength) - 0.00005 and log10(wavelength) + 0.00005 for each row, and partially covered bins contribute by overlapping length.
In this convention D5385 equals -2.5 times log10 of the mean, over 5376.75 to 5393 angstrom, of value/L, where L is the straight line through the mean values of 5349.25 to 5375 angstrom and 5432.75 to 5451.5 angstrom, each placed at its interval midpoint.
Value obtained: 0.11 mag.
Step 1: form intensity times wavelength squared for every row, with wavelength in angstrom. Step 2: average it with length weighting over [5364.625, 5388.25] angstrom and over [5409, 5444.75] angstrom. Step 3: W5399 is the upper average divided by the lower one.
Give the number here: 1.0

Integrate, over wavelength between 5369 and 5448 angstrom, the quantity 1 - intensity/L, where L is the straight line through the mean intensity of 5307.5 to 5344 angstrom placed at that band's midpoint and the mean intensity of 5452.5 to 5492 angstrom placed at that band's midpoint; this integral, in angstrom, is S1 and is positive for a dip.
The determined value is -1.9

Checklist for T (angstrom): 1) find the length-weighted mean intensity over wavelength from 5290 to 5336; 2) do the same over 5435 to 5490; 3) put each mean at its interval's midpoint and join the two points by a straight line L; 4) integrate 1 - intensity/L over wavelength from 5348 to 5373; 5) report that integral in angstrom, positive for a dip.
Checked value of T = -0.9 angstrom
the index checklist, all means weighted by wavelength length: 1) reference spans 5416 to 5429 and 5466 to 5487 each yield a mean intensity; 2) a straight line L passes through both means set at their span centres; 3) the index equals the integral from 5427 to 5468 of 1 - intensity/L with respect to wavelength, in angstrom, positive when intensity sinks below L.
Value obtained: 1.9 angstrom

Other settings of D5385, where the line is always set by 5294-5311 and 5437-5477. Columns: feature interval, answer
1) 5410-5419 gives -0.060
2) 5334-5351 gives 0.028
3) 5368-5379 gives -0.081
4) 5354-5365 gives -0.031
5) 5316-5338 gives -0.022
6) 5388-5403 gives -0.084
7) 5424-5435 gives -0.138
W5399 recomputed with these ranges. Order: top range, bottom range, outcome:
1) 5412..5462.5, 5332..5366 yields 1.04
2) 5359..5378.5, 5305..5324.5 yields 1.12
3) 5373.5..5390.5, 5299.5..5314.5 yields 1.06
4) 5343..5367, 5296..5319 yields 1.03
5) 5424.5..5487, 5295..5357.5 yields 1.06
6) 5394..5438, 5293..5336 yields 1.11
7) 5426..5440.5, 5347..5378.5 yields 1.02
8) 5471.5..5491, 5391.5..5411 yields 1.02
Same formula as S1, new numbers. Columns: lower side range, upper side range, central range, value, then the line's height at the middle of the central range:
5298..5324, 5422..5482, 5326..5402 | -1.33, 25.5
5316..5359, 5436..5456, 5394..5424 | -2.96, 24.5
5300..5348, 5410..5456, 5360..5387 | -1.10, 25.6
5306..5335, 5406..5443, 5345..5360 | 0.79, 25.4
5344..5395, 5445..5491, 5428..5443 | -0.50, 25.4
